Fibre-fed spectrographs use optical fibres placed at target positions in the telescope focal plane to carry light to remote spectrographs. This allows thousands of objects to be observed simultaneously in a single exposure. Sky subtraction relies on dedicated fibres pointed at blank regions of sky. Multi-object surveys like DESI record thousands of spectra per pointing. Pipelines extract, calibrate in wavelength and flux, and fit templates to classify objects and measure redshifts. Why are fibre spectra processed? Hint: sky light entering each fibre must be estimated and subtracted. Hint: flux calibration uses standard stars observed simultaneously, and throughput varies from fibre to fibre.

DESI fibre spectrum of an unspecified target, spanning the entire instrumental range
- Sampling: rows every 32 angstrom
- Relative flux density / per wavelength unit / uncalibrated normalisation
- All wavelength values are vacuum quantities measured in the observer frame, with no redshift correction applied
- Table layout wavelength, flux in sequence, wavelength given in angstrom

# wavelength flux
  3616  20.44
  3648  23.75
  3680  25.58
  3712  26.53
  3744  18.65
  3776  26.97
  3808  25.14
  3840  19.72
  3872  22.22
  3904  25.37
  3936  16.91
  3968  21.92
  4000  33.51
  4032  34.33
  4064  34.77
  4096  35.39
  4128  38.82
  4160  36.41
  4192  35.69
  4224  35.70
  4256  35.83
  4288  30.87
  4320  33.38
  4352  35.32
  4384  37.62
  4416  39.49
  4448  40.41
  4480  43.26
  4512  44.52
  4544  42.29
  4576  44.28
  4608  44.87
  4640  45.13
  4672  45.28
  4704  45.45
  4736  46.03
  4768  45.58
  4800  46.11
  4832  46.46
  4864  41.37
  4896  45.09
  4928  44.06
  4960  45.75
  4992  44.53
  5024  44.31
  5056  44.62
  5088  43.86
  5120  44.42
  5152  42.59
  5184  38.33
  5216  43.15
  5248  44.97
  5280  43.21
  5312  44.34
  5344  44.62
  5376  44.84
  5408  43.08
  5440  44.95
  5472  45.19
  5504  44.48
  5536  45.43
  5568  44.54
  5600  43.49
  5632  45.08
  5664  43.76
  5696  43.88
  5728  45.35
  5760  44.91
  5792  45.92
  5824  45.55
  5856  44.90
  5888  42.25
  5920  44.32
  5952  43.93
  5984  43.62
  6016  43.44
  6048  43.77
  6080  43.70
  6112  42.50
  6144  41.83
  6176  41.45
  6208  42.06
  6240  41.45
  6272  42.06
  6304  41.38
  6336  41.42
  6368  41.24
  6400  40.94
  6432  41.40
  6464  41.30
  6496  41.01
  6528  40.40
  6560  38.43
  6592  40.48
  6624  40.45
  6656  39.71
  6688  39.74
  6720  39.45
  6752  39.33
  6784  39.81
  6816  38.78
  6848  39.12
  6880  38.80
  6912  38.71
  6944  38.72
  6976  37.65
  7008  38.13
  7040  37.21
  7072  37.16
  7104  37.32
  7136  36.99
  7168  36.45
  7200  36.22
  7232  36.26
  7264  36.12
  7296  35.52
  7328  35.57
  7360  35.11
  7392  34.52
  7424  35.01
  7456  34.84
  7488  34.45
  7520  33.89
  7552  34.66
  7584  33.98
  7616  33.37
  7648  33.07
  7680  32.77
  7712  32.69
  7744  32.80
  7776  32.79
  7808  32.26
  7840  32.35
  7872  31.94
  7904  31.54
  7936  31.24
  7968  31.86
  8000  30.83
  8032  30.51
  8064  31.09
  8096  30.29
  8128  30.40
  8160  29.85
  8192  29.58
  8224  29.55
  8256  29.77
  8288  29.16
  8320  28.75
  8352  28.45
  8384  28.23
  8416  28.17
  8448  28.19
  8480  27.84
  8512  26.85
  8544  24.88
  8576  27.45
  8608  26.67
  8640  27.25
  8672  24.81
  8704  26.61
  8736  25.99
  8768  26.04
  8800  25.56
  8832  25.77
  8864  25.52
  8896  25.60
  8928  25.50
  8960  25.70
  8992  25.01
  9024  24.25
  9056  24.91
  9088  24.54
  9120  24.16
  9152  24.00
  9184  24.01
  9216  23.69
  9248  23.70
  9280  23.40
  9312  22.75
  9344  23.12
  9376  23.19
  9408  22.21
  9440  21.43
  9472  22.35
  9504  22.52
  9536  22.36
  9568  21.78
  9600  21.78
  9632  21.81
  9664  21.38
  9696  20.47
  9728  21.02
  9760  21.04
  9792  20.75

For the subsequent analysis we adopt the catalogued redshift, 0.00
